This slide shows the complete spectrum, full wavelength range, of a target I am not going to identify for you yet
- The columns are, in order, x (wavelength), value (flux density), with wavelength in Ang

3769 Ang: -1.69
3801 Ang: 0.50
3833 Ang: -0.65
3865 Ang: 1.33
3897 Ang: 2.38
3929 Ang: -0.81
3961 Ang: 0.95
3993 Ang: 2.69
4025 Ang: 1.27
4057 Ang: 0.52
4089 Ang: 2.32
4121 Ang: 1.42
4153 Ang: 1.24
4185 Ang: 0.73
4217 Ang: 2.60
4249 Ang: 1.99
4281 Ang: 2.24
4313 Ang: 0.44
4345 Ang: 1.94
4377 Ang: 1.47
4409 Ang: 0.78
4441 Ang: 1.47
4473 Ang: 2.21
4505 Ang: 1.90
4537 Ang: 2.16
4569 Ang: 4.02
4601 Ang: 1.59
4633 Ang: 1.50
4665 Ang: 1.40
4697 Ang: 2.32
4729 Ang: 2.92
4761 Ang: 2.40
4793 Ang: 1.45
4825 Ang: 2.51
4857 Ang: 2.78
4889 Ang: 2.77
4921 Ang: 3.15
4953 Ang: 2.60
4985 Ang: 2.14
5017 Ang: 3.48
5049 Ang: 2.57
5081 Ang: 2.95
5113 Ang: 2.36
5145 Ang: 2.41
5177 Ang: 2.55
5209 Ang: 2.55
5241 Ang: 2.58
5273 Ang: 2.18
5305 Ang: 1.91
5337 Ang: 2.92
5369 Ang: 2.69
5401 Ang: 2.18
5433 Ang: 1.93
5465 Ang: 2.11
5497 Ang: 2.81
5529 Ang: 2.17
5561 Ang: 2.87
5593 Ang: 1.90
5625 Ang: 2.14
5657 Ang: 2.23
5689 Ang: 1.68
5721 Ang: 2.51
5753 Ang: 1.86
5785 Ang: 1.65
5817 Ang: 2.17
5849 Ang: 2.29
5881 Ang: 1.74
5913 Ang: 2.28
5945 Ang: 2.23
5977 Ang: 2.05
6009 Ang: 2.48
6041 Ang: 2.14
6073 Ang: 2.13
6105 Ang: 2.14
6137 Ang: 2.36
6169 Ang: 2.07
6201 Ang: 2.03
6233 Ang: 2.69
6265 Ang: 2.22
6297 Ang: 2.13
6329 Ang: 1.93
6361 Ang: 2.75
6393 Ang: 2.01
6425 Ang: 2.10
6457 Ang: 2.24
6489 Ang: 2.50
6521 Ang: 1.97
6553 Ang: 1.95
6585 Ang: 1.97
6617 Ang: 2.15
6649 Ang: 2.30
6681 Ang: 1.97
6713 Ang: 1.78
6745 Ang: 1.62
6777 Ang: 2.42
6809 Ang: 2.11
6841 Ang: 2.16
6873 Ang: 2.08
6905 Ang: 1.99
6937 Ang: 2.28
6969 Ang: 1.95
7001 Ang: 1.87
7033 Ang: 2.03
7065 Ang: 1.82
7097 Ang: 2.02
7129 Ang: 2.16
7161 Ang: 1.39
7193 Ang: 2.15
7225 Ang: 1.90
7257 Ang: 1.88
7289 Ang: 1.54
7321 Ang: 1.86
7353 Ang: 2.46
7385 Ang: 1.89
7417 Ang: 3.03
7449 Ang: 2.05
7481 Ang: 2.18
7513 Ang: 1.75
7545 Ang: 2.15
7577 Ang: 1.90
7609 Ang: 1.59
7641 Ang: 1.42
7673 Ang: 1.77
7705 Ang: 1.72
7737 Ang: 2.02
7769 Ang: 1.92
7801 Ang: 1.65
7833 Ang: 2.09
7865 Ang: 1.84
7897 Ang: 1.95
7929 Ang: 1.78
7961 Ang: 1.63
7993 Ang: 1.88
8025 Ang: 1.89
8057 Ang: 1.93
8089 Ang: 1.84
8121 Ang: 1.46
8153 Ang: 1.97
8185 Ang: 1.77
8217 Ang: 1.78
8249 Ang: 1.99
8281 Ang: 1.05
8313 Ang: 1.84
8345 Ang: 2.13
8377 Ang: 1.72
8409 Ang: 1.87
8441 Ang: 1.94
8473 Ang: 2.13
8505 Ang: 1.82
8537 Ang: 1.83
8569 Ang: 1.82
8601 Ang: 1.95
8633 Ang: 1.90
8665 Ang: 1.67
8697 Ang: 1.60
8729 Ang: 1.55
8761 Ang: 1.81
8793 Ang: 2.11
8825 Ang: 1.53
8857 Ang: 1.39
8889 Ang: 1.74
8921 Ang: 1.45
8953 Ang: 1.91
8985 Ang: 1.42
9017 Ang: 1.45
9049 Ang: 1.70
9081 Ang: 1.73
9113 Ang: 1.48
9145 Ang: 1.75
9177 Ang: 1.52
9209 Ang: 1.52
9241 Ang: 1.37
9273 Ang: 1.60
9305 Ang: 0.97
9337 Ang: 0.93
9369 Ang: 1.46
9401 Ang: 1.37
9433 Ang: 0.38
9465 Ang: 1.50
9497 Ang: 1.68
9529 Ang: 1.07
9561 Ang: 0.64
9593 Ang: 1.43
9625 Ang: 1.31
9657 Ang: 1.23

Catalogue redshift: 0.132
